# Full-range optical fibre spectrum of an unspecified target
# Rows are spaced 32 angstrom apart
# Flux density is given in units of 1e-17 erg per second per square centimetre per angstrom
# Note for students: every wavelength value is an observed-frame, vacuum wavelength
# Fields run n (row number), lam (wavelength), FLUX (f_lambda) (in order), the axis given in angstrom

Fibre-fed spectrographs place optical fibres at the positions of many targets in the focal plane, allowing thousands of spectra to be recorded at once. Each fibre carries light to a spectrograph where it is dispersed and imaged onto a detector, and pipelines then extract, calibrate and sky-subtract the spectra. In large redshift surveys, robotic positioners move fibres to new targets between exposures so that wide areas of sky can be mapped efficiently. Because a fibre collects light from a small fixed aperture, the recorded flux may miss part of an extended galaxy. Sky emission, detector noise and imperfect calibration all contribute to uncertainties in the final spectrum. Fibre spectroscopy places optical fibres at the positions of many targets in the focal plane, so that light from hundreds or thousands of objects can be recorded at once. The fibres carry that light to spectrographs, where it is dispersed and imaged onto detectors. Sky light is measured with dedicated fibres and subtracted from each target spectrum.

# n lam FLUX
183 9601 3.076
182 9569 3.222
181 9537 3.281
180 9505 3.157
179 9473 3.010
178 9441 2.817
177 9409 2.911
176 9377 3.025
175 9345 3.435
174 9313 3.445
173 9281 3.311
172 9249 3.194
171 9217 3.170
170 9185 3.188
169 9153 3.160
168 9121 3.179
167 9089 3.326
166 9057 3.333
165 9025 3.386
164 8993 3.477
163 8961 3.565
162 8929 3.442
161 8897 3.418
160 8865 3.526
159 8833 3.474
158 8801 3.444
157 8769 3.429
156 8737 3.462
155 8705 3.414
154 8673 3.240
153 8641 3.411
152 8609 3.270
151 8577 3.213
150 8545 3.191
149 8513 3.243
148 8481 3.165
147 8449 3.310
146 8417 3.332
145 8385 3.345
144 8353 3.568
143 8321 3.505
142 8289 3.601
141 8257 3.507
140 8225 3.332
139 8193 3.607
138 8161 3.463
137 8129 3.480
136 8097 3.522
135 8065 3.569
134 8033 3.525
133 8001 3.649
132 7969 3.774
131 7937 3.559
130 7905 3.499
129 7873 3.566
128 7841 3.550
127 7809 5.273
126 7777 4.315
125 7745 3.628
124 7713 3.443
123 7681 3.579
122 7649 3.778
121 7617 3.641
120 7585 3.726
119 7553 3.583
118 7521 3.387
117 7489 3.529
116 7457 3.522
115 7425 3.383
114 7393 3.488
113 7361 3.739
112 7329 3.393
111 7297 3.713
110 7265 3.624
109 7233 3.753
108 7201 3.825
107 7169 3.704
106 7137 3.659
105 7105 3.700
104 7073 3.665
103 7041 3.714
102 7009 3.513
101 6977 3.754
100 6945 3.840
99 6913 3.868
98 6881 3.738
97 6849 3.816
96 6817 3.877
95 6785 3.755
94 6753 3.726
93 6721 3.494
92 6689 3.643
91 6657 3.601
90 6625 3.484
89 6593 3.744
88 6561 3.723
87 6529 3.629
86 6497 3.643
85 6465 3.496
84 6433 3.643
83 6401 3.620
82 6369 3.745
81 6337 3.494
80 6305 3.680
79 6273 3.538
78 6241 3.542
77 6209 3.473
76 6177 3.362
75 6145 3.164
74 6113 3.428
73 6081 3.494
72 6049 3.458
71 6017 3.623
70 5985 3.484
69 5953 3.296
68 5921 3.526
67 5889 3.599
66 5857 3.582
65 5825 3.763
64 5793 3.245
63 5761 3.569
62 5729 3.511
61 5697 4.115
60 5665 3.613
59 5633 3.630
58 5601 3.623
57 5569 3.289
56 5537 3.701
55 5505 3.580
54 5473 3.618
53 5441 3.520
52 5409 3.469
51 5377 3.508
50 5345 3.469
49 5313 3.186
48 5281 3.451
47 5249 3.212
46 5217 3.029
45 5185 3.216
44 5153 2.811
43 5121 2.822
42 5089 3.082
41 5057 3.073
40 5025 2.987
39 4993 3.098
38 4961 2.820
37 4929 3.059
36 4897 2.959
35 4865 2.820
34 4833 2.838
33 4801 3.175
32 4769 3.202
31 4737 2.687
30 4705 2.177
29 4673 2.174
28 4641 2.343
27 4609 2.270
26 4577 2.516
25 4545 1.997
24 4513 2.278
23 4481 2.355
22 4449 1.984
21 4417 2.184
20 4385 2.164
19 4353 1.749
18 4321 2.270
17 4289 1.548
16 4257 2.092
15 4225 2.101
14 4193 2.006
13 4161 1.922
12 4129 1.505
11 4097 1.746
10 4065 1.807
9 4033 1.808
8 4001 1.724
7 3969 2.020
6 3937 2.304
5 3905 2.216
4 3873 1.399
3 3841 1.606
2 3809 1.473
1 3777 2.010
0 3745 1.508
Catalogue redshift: 0.19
